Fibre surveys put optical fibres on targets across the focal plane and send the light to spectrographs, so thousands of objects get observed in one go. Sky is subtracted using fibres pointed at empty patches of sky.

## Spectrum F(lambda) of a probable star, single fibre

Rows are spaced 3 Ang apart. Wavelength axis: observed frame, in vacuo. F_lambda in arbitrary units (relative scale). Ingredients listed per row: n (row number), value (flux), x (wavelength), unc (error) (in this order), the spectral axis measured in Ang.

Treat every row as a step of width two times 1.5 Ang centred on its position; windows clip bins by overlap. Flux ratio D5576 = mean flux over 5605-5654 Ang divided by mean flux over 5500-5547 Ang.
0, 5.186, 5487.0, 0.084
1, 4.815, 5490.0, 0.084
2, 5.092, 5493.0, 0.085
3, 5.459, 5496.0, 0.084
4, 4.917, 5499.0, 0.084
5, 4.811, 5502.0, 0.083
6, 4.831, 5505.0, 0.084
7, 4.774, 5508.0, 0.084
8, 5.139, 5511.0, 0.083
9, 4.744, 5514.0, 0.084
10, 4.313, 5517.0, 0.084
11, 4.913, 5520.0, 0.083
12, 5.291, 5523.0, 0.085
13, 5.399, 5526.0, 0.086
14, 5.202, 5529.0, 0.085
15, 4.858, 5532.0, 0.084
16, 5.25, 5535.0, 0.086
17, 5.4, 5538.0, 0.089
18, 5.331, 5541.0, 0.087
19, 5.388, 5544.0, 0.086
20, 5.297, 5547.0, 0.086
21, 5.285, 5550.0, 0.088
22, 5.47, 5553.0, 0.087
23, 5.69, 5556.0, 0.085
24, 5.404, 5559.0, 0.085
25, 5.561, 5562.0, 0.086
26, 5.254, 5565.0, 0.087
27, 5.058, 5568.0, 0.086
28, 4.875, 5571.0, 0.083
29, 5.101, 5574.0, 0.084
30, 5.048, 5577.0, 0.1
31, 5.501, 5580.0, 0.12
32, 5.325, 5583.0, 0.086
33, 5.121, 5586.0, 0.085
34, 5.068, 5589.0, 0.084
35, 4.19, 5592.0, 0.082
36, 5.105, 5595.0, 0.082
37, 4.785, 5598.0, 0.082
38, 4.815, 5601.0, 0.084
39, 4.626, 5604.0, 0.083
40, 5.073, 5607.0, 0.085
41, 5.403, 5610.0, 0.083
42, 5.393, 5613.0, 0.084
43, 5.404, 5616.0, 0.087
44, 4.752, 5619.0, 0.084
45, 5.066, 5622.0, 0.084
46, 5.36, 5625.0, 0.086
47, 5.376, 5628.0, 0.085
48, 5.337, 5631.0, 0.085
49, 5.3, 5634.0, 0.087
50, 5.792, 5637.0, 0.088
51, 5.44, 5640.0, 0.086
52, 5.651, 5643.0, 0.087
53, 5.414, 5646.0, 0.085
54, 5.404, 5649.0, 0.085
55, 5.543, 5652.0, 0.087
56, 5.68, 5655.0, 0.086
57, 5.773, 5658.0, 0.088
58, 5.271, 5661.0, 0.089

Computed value 1.1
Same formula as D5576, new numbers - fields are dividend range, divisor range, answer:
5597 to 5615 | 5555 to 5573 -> 0.95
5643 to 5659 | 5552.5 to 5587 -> 1.05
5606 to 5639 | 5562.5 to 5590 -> 1.03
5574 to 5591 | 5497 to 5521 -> 1.07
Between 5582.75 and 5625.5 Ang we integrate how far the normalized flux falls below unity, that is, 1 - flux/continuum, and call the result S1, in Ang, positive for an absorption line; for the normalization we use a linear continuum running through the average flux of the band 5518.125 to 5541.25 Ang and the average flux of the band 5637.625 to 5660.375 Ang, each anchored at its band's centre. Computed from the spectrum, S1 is 3.2 Ang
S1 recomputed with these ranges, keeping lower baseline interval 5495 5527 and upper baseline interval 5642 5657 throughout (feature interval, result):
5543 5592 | -0.5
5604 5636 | 1.1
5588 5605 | 1.8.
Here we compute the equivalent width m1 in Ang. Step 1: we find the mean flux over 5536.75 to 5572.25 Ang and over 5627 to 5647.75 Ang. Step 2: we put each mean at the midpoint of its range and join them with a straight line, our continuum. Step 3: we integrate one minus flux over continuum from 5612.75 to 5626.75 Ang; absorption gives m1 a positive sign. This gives 0.7 Ang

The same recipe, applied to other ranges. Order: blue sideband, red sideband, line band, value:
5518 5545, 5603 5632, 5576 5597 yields 0.6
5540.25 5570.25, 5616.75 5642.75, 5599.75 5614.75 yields 0.7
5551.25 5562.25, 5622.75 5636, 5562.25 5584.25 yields 1.2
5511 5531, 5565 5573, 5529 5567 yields -2.5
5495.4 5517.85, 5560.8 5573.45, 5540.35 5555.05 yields -0.9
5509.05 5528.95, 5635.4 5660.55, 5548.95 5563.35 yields -0.9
